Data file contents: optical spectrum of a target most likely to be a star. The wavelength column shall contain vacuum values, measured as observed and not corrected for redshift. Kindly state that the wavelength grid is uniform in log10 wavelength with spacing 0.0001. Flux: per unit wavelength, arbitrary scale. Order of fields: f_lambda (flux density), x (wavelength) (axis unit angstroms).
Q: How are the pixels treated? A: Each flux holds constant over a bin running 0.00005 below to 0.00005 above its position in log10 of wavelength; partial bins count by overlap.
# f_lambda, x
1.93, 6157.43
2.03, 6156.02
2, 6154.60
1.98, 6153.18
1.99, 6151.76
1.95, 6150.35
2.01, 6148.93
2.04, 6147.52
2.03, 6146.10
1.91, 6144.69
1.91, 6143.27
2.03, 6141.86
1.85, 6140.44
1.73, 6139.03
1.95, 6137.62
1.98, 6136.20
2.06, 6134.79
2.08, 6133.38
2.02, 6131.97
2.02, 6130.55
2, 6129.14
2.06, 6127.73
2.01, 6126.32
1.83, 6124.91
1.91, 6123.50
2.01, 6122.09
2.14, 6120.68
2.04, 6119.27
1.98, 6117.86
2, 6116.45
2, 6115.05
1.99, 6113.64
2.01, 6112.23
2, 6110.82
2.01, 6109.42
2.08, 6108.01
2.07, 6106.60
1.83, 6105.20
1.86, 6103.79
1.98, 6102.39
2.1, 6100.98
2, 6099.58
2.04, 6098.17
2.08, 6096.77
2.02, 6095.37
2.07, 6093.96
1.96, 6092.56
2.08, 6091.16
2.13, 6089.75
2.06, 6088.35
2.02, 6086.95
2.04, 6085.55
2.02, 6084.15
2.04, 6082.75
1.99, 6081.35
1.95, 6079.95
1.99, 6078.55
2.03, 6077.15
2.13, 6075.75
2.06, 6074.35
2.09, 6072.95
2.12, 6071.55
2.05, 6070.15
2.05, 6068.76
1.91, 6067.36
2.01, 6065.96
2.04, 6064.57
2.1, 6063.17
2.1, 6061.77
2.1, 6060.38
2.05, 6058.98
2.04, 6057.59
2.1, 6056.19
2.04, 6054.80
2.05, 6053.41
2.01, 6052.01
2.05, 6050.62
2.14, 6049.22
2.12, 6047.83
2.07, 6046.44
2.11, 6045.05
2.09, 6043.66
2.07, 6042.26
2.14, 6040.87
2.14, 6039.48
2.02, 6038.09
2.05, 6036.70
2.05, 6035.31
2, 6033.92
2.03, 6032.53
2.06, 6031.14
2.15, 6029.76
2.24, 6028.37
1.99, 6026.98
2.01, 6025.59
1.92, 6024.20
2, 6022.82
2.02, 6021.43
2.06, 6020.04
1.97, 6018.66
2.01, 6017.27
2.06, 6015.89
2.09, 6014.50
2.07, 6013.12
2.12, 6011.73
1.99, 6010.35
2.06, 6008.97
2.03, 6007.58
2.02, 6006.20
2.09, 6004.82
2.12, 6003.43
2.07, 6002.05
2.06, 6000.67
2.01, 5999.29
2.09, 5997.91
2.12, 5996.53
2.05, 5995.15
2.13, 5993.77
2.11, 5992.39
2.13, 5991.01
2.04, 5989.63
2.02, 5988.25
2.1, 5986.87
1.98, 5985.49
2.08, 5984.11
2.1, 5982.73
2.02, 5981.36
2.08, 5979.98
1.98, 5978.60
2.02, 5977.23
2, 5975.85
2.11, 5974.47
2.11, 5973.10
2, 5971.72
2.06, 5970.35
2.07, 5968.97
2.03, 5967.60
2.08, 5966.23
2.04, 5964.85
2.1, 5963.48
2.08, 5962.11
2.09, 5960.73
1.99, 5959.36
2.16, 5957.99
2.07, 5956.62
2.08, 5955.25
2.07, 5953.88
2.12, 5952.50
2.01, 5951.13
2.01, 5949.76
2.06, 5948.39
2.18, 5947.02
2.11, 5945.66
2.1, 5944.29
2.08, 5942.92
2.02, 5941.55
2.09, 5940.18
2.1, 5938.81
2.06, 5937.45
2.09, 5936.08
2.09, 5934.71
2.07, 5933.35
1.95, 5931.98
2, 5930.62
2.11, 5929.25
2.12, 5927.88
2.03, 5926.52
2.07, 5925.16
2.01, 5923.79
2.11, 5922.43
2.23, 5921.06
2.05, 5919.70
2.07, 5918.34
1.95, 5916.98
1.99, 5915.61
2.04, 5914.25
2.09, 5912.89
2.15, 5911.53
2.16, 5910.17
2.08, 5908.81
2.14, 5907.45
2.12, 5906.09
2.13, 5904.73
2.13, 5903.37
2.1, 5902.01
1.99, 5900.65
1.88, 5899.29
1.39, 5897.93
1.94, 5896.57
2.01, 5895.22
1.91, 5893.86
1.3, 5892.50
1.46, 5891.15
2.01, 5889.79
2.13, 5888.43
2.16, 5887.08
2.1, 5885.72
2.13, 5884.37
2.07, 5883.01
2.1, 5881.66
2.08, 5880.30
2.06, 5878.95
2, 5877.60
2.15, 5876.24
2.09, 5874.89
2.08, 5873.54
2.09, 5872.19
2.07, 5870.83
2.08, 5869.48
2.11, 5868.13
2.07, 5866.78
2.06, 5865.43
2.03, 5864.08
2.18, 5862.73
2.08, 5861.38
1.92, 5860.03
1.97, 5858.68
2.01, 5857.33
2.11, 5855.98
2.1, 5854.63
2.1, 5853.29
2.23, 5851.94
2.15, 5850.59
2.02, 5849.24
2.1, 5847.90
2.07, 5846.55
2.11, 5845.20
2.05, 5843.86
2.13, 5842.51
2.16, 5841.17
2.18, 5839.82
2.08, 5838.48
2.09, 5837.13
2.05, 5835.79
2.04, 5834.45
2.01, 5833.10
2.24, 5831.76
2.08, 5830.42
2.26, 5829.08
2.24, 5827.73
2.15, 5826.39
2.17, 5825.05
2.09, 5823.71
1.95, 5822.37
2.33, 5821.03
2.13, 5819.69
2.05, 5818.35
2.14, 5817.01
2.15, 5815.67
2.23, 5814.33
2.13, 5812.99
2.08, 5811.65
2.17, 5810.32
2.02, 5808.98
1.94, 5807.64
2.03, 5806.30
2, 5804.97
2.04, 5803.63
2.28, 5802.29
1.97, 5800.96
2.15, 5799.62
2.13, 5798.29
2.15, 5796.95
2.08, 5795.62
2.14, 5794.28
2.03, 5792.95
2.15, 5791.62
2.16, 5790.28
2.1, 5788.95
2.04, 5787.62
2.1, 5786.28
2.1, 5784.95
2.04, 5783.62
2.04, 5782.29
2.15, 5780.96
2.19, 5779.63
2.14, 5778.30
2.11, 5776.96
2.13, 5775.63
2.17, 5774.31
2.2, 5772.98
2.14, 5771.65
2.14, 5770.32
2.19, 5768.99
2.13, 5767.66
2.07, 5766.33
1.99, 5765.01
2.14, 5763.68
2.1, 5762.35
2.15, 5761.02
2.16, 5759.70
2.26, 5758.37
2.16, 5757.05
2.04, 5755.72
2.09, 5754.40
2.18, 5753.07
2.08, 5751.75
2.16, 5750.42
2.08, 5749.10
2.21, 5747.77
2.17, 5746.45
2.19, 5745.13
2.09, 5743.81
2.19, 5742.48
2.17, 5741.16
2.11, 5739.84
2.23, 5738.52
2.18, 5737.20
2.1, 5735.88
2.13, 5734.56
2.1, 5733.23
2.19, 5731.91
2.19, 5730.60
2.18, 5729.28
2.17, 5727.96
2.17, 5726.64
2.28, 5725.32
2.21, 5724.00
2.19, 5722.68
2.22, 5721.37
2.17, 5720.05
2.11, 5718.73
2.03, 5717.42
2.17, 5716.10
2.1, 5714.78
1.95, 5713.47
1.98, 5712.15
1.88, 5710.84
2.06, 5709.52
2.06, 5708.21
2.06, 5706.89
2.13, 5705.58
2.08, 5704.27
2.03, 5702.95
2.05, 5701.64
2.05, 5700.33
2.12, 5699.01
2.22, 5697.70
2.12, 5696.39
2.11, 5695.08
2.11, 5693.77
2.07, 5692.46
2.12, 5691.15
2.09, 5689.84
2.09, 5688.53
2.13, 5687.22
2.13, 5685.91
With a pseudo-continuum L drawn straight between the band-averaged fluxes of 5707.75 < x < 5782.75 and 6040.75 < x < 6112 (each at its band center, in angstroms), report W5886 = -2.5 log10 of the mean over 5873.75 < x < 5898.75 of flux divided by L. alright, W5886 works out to 0.08 mag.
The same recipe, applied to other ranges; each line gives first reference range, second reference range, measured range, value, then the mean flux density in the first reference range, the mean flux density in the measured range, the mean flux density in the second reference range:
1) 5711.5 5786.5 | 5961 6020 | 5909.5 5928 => 0.00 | 2.14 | 2.08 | 2.06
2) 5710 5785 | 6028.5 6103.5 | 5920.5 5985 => 0.01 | 2.13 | 2.07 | 2.06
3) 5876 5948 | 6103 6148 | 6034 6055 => -0.04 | 2.03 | 2.07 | 1.98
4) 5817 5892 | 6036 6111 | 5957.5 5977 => 0.00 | 2.09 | 2.06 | 2.05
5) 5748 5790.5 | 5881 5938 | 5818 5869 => -0.02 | 2.12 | 2.1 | 2.02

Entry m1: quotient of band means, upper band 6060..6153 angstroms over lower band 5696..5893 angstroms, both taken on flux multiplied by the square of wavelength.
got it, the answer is 1.1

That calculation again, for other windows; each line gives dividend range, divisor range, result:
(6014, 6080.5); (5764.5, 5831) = 1.06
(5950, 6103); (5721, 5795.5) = 1.05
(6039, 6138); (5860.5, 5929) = 1.07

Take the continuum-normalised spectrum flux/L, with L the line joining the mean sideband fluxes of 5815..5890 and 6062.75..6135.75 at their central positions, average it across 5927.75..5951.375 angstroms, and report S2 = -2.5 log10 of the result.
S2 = 0.00 mag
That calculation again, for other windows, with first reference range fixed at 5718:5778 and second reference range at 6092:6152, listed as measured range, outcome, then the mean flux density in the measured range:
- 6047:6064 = -0.03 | 2.07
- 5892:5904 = 0.13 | 1.86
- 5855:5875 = 0.02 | 2.06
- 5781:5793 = 0.02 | 2.09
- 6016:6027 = 0.02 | 2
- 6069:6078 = -0.03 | 2.08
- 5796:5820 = 0.01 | 2.1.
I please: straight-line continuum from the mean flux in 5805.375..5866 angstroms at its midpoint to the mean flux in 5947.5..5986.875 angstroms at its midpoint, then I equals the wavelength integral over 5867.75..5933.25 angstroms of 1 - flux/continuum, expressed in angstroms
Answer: 1.73 angstroms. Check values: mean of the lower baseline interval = 2.1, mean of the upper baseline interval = 2.06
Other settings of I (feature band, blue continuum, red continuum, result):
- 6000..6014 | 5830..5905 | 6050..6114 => -0.2 angstroms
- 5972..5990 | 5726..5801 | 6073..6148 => 0.0 angstroms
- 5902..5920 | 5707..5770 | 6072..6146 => -0.1 angstroms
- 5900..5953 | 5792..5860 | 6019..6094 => 0.1 angstroms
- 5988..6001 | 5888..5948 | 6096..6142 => -0.4 angstroms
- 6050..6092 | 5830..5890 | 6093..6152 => -0.8 angstroms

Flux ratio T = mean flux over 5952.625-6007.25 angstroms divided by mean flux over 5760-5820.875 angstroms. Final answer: 0.98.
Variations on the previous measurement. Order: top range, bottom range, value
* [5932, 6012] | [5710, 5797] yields 0.97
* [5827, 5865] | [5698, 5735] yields 0.99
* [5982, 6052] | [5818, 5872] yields 0.98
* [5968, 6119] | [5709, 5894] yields 0.97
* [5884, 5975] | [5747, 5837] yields 0.96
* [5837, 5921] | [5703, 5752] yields 0.96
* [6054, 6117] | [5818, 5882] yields 0.97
